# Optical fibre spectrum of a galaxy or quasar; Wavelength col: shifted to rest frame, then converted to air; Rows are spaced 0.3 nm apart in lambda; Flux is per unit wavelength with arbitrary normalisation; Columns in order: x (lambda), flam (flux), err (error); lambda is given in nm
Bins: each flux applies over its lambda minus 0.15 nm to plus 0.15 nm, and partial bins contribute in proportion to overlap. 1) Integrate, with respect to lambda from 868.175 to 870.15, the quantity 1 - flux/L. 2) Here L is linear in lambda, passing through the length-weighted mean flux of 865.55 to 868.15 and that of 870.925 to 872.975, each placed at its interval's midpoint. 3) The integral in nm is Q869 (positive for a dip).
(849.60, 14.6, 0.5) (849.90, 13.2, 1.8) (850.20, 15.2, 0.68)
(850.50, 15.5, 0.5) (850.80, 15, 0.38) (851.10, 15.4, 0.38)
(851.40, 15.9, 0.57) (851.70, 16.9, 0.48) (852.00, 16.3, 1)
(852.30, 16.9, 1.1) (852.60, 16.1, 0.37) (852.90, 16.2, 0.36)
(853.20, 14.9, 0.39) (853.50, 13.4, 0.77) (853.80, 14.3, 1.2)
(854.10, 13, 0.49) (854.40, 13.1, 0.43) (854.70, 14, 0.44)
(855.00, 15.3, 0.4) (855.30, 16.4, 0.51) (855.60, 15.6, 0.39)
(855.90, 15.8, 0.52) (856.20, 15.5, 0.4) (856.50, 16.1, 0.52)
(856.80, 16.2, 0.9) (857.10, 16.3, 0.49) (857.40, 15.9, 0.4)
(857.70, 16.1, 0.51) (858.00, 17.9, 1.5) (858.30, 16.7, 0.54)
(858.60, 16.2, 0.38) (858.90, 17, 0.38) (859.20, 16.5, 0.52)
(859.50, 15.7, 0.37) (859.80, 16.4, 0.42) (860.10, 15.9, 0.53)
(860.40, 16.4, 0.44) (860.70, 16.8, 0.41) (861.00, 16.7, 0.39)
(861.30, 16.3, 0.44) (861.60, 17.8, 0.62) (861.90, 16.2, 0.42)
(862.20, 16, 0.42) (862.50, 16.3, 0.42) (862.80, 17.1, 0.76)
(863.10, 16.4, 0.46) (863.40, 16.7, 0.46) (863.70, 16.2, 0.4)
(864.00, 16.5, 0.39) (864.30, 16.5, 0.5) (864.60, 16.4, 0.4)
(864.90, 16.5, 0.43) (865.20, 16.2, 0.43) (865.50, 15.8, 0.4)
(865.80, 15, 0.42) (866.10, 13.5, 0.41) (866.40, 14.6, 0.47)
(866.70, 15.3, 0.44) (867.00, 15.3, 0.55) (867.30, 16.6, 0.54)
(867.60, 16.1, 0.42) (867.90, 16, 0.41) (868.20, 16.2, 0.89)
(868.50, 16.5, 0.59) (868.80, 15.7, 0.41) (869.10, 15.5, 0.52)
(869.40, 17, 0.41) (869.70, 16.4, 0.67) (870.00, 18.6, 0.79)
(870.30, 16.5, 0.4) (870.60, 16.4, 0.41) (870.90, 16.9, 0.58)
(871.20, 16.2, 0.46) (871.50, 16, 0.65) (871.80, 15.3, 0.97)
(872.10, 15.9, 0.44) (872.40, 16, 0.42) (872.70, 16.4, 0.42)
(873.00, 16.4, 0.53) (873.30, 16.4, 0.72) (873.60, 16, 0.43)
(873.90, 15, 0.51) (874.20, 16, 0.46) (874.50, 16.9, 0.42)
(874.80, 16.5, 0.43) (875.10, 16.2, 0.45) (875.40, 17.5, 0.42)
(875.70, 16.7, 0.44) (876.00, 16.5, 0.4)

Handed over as -0.11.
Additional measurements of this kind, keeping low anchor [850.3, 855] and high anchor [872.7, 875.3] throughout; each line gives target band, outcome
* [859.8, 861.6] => -0.11 nm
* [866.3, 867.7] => 0.02 nm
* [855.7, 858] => -0.11 nm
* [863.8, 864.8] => -0.05 nm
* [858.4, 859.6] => -0.07 nm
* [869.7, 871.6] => -0.08 nm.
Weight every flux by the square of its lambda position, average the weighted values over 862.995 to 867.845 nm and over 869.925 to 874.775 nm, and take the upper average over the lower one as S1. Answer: 1.04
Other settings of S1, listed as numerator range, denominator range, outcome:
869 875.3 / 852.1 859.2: 1.09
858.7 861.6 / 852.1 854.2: 1.11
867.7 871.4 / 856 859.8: 1.04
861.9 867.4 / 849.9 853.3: 1.04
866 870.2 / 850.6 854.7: 1.09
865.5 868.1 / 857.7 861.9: 0.94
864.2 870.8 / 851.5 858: 1.07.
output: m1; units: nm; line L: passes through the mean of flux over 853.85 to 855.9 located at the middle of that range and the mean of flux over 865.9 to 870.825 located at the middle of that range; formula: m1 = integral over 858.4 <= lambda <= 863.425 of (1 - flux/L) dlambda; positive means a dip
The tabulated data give -0.41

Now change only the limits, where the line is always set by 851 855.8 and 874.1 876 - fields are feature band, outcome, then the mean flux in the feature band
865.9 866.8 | 0.09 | 14.4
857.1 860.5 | -0.18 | 16.4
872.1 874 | 0.05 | 16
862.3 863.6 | -0.06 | 16.6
